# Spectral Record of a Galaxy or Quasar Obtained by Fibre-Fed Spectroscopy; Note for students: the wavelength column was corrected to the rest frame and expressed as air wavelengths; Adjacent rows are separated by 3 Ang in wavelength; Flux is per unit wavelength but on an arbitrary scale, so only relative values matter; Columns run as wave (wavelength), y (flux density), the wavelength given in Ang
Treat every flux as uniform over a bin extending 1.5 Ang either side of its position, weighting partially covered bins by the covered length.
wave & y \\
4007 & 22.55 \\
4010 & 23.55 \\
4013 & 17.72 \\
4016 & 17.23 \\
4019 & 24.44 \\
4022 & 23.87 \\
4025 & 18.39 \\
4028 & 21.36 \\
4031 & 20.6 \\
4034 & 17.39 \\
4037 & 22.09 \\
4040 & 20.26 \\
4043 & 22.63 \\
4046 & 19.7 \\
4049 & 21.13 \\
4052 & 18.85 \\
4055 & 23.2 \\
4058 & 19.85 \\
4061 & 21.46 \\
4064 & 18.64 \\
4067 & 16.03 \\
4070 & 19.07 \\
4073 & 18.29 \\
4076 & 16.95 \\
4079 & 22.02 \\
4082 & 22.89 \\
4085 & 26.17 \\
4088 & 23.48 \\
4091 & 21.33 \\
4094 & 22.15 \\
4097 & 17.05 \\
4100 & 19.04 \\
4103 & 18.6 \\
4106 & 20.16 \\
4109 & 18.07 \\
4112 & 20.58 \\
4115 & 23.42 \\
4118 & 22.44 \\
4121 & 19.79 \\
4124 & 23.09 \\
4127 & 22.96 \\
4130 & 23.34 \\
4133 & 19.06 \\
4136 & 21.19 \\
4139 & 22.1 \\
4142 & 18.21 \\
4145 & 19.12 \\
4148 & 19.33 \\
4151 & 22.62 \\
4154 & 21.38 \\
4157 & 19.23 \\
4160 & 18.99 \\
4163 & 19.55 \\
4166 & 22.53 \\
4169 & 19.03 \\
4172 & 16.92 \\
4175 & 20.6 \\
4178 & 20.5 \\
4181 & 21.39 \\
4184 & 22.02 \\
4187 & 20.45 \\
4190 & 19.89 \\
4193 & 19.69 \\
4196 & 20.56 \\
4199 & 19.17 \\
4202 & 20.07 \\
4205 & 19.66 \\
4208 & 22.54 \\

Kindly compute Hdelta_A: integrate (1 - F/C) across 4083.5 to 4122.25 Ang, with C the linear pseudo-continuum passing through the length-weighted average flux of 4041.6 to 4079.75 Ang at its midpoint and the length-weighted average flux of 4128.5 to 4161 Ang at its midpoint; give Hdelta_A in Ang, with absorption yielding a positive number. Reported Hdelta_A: -1.6 Ang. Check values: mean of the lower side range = 19.8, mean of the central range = 21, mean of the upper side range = 20.4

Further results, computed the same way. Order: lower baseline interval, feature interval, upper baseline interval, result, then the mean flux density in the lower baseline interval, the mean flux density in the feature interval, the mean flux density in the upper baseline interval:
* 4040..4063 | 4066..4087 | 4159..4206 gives 0.3 Ang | 20.9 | 20.4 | 20.1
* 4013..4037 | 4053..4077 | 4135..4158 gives 1.4 Ang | 20.4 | 19.2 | 20.4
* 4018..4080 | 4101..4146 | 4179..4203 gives -1.0 Ang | 20.2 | 20.8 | 20.4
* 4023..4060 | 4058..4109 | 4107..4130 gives 2.3 Ang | 20.5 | 20.1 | 21.6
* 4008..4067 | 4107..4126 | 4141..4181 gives -1.0 Ang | 20.5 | 21.2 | 19.9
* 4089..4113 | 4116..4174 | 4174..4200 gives -1.5 Ang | 19.7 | 20.6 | 20.5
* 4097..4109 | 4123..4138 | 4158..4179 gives -2.1 Ang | 18.8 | 21.9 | 19.7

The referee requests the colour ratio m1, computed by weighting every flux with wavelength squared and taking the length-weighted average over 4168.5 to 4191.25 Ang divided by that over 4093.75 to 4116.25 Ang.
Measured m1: 1.06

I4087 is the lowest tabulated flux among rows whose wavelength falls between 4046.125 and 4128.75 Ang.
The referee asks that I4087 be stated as 16.03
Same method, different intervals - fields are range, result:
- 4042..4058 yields 18.85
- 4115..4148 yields 18.21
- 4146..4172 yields 16.92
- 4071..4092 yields 16.95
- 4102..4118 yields 18.07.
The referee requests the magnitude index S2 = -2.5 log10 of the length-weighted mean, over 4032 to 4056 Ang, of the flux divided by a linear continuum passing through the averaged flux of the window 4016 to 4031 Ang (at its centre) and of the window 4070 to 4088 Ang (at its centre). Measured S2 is 0.04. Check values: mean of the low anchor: 21.4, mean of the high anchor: 21.3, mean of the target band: 20.6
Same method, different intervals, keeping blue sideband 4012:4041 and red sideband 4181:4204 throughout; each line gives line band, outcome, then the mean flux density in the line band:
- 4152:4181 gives 0.02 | 20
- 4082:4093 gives -0.16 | 23.5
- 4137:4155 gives -0.01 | 20.5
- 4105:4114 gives 0.03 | 19.8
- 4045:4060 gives -0.01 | 20.6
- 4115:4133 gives -0.09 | 22.1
